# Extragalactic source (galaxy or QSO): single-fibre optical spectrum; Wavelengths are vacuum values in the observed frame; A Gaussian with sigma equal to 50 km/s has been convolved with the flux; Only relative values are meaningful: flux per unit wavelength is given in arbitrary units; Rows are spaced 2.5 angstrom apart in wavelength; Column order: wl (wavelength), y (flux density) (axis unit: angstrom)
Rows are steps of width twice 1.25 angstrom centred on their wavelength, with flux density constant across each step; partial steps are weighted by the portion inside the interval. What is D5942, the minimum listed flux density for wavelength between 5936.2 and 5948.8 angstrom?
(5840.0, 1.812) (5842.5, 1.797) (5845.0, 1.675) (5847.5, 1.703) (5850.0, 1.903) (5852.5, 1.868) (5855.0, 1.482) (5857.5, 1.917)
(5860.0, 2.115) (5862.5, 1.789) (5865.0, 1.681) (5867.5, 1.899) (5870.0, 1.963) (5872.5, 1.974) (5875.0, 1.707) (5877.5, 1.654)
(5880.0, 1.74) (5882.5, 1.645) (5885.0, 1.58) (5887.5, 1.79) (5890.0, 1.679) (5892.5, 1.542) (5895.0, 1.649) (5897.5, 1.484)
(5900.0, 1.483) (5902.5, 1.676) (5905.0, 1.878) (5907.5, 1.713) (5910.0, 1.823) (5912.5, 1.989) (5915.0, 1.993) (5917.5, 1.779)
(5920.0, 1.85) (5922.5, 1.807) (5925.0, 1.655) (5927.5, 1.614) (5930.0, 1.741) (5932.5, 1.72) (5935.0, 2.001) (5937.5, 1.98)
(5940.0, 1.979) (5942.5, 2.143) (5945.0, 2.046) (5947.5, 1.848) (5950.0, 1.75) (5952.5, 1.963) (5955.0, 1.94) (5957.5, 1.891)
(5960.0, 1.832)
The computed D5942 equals 1.848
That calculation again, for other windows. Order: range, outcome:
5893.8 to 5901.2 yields 1.483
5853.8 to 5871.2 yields 1.482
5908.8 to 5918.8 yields 1.779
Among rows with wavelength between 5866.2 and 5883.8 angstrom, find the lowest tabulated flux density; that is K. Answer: 1.645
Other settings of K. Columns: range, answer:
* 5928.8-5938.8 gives 1.72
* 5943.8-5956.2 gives 1.75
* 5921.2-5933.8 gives 1.614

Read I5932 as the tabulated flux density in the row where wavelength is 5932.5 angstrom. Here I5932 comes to 1.72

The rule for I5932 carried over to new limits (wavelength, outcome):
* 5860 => 2.115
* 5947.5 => 1.848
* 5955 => 1.94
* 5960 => 1.832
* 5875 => 1.707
